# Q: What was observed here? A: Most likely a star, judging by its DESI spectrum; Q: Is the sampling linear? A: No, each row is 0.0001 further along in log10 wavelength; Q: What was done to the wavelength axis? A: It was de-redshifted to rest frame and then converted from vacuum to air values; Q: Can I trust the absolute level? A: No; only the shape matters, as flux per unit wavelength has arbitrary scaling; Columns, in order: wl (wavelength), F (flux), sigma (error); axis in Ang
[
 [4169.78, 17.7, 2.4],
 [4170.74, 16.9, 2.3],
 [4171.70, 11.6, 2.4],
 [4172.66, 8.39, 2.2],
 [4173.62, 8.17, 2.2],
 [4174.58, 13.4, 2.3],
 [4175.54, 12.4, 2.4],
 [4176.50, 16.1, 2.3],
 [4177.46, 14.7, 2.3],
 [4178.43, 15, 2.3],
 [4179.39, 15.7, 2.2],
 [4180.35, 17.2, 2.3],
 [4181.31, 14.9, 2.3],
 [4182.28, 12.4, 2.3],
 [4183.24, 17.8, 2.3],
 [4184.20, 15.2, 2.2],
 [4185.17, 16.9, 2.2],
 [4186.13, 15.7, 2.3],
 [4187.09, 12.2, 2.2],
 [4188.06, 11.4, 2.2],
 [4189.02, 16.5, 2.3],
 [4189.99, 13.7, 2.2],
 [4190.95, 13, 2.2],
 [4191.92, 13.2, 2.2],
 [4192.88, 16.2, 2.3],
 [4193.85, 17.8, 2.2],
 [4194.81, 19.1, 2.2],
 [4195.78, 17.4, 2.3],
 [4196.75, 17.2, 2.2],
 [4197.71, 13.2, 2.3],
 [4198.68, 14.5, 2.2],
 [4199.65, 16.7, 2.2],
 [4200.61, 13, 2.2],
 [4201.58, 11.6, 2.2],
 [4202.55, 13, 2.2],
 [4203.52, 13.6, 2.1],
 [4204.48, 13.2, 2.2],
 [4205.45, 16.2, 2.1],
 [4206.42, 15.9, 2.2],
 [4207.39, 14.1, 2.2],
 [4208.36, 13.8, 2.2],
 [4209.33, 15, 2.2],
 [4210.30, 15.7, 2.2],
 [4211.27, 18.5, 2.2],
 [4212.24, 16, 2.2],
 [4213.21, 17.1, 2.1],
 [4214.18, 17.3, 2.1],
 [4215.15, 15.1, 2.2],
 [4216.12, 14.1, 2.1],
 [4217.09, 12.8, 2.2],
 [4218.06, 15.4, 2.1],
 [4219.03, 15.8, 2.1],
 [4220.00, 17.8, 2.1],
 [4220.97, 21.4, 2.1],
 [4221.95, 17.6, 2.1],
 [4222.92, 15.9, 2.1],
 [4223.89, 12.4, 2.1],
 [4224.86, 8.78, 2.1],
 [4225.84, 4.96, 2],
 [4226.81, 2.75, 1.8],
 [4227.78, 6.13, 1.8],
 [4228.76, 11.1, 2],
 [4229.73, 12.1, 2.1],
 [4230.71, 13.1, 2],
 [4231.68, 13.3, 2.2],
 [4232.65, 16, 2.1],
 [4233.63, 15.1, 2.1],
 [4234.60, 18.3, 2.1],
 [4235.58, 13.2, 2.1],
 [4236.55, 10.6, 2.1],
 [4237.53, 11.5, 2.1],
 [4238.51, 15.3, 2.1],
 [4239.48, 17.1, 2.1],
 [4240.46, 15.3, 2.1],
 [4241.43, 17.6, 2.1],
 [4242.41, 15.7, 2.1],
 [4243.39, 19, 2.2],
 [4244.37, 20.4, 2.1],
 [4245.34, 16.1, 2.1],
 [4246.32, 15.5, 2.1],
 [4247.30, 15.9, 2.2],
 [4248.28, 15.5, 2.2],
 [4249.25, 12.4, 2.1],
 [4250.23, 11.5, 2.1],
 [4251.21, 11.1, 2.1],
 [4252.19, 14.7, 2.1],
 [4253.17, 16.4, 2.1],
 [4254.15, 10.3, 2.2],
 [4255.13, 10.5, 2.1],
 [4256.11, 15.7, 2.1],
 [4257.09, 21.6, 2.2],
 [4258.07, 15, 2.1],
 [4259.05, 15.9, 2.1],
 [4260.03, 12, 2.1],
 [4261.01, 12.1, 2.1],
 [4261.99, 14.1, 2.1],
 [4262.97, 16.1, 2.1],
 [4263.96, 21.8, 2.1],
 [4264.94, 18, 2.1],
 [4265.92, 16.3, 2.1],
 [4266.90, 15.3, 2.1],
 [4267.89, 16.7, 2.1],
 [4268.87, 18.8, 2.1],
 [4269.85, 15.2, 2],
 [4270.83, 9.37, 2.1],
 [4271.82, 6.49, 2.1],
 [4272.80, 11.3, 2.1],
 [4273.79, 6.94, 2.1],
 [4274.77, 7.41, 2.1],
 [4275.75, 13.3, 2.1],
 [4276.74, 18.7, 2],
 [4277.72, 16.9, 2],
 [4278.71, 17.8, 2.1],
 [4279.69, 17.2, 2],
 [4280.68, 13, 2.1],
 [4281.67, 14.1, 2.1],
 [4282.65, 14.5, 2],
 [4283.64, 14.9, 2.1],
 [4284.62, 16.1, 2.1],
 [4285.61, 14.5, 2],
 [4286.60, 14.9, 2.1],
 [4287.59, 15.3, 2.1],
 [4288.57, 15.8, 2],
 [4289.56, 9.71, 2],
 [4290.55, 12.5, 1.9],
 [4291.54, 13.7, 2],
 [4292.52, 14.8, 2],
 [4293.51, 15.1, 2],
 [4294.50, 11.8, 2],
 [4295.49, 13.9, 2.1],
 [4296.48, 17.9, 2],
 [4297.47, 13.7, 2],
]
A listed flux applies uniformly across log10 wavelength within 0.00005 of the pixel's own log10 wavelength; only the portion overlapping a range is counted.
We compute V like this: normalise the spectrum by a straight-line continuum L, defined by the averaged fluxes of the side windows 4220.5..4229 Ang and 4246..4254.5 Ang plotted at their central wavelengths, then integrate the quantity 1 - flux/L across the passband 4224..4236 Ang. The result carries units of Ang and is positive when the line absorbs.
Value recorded 0.6 Ang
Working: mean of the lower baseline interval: 11.2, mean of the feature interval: 11.3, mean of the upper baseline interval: 13.7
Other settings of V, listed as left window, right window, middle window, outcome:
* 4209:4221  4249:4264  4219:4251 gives 2.42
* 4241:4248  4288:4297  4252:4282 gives 2.16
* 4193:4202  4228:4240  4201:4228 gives 1.30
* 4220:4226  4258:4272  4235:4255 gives 0.00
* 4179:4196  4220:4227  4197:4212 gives -0.55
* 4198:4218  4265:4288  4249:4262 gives 0.52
